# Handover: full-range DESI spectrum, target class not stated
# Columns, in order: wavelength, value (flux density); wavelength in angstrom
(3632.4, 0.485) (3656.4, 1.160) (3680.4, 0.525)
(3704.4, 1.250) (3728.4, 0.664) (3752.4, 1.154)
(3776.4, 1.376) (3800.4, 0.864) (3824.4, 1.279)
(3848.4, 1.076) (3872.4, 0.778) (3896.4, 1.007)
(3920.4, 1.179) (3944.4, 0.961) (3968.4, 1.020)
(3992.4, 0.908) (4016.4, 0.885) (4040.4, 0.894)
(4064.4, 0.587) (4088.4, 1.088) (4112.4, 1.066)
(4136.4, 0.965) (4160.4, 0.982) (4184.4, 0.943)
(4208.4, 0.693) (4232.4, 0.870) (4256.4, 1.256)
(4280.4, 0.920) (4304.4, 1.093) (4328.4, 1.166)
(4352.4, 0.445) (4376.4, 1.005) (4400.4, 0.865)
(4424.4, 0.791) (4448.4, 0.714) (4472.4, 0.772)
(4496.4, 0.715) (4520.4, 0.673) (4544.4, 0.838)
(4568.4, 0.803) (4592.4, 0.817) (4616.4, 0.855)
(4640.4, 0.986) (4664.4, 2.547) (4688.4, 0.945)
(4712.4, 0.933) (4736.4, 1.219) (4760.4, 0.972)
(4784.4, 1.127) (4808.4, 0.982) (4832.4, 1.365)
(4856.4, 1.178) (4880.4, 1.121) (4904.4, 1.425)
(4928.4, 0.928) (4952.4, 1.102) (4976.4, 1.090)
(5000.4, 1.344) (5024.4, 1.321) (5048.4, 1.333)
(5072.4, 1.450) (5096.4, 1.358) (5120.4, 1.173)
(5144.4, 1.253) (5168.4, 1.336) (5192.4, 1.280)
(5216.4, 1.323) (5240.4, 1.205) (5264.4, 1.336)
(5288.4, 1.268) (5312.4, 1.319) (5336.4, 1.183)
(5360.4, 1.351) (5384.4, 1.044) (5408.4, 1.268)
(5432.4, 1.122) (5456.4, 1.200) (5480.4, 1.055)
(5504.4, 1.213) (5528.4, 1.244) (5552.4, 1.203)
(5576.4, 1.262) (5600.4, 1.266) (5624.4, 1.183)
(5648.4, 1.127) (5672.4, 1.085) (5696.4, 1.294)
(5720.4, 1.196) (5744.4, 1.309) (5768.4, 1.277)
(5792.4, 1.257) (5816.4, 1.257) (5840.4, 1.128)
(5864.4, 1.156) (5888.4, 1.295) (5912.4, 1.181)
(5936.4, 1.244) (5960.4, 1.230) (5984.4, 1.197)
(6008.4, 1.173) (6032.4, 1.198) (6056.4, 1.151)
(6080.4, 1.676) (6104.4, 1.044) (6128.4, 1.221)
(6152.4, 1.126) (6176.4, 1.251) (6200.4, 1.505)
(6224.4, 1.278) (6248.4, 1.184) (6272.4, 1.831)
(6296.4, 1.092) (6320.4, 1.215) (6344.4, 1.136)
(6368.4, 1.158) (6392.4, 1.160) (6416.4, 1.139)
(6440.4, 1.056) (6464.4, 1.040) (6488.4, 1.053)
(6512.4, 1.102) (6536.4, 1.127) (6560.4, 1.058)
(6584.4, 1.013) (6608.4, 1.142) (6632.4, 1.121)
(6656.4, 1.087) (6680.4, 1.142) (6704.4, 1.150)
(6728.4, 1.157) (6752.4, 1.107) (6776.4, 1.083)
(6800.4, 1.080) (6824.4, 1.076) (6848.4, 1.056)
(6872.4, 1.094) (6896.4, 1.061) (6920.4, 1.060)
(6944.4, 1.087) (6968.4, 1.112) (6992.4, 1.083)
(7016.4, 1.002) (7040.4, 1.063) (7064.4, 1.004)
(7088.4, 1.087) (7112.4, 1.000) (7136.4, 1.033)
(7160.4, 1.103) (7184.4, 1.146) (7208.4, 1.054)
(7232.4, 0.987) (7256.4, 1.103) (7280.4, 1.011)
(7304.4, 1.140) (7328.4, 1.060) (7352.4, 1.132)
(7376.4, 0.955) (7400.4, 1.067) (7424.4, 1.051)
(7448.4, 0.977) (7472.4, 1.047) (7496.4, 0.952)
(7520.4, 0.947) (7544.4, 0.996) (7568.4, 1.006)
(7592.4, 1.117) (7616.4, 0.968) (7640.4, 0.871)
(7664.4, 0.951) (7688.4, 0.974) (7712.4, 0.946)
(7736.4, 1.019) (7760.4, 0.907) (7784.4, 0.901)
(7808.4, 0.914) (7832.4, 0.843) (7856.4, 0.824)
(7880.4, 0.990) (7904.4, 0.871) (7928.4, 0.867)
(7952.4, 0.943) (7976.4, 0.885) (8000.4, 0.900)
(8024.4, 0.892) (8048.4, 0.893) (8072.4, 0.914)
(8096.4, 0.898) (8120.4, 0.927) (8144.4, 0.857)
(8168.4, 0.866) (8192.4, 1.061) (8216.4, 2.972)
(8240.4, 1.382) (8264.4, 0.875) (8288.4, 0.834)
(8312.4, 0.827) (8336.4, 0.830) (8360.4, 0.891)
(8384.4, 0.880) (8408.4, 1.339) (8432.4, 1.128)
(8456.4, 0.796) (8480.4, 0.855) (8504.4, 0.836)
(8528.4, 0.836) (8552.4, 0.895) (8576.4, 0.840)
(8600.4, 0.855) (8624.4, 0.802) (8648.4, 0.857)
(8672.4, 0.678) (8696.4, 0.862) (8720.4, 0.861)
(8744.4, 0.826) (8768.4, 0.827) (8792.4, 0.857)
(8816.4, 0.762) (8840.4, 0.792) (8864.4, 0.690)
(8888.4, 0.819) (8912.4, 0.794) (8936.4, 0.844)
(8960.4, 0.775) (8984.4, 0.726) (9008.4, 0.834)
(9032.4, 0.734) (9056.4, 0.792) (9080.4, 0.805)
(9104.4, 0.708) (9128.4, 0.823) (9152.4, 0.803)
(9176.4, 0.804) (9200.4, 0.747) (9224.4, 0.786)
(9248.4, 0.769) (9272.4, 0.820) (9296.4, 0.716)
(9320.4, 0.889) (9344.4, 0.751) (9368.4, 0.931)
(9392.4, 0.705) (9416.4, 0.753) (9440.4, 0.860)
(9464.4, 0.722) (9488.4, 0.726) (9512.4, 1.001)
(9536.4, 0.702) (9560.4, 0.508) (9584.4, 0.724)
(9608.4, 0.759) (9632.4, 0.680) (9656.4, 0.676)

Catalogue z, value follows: 0.251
